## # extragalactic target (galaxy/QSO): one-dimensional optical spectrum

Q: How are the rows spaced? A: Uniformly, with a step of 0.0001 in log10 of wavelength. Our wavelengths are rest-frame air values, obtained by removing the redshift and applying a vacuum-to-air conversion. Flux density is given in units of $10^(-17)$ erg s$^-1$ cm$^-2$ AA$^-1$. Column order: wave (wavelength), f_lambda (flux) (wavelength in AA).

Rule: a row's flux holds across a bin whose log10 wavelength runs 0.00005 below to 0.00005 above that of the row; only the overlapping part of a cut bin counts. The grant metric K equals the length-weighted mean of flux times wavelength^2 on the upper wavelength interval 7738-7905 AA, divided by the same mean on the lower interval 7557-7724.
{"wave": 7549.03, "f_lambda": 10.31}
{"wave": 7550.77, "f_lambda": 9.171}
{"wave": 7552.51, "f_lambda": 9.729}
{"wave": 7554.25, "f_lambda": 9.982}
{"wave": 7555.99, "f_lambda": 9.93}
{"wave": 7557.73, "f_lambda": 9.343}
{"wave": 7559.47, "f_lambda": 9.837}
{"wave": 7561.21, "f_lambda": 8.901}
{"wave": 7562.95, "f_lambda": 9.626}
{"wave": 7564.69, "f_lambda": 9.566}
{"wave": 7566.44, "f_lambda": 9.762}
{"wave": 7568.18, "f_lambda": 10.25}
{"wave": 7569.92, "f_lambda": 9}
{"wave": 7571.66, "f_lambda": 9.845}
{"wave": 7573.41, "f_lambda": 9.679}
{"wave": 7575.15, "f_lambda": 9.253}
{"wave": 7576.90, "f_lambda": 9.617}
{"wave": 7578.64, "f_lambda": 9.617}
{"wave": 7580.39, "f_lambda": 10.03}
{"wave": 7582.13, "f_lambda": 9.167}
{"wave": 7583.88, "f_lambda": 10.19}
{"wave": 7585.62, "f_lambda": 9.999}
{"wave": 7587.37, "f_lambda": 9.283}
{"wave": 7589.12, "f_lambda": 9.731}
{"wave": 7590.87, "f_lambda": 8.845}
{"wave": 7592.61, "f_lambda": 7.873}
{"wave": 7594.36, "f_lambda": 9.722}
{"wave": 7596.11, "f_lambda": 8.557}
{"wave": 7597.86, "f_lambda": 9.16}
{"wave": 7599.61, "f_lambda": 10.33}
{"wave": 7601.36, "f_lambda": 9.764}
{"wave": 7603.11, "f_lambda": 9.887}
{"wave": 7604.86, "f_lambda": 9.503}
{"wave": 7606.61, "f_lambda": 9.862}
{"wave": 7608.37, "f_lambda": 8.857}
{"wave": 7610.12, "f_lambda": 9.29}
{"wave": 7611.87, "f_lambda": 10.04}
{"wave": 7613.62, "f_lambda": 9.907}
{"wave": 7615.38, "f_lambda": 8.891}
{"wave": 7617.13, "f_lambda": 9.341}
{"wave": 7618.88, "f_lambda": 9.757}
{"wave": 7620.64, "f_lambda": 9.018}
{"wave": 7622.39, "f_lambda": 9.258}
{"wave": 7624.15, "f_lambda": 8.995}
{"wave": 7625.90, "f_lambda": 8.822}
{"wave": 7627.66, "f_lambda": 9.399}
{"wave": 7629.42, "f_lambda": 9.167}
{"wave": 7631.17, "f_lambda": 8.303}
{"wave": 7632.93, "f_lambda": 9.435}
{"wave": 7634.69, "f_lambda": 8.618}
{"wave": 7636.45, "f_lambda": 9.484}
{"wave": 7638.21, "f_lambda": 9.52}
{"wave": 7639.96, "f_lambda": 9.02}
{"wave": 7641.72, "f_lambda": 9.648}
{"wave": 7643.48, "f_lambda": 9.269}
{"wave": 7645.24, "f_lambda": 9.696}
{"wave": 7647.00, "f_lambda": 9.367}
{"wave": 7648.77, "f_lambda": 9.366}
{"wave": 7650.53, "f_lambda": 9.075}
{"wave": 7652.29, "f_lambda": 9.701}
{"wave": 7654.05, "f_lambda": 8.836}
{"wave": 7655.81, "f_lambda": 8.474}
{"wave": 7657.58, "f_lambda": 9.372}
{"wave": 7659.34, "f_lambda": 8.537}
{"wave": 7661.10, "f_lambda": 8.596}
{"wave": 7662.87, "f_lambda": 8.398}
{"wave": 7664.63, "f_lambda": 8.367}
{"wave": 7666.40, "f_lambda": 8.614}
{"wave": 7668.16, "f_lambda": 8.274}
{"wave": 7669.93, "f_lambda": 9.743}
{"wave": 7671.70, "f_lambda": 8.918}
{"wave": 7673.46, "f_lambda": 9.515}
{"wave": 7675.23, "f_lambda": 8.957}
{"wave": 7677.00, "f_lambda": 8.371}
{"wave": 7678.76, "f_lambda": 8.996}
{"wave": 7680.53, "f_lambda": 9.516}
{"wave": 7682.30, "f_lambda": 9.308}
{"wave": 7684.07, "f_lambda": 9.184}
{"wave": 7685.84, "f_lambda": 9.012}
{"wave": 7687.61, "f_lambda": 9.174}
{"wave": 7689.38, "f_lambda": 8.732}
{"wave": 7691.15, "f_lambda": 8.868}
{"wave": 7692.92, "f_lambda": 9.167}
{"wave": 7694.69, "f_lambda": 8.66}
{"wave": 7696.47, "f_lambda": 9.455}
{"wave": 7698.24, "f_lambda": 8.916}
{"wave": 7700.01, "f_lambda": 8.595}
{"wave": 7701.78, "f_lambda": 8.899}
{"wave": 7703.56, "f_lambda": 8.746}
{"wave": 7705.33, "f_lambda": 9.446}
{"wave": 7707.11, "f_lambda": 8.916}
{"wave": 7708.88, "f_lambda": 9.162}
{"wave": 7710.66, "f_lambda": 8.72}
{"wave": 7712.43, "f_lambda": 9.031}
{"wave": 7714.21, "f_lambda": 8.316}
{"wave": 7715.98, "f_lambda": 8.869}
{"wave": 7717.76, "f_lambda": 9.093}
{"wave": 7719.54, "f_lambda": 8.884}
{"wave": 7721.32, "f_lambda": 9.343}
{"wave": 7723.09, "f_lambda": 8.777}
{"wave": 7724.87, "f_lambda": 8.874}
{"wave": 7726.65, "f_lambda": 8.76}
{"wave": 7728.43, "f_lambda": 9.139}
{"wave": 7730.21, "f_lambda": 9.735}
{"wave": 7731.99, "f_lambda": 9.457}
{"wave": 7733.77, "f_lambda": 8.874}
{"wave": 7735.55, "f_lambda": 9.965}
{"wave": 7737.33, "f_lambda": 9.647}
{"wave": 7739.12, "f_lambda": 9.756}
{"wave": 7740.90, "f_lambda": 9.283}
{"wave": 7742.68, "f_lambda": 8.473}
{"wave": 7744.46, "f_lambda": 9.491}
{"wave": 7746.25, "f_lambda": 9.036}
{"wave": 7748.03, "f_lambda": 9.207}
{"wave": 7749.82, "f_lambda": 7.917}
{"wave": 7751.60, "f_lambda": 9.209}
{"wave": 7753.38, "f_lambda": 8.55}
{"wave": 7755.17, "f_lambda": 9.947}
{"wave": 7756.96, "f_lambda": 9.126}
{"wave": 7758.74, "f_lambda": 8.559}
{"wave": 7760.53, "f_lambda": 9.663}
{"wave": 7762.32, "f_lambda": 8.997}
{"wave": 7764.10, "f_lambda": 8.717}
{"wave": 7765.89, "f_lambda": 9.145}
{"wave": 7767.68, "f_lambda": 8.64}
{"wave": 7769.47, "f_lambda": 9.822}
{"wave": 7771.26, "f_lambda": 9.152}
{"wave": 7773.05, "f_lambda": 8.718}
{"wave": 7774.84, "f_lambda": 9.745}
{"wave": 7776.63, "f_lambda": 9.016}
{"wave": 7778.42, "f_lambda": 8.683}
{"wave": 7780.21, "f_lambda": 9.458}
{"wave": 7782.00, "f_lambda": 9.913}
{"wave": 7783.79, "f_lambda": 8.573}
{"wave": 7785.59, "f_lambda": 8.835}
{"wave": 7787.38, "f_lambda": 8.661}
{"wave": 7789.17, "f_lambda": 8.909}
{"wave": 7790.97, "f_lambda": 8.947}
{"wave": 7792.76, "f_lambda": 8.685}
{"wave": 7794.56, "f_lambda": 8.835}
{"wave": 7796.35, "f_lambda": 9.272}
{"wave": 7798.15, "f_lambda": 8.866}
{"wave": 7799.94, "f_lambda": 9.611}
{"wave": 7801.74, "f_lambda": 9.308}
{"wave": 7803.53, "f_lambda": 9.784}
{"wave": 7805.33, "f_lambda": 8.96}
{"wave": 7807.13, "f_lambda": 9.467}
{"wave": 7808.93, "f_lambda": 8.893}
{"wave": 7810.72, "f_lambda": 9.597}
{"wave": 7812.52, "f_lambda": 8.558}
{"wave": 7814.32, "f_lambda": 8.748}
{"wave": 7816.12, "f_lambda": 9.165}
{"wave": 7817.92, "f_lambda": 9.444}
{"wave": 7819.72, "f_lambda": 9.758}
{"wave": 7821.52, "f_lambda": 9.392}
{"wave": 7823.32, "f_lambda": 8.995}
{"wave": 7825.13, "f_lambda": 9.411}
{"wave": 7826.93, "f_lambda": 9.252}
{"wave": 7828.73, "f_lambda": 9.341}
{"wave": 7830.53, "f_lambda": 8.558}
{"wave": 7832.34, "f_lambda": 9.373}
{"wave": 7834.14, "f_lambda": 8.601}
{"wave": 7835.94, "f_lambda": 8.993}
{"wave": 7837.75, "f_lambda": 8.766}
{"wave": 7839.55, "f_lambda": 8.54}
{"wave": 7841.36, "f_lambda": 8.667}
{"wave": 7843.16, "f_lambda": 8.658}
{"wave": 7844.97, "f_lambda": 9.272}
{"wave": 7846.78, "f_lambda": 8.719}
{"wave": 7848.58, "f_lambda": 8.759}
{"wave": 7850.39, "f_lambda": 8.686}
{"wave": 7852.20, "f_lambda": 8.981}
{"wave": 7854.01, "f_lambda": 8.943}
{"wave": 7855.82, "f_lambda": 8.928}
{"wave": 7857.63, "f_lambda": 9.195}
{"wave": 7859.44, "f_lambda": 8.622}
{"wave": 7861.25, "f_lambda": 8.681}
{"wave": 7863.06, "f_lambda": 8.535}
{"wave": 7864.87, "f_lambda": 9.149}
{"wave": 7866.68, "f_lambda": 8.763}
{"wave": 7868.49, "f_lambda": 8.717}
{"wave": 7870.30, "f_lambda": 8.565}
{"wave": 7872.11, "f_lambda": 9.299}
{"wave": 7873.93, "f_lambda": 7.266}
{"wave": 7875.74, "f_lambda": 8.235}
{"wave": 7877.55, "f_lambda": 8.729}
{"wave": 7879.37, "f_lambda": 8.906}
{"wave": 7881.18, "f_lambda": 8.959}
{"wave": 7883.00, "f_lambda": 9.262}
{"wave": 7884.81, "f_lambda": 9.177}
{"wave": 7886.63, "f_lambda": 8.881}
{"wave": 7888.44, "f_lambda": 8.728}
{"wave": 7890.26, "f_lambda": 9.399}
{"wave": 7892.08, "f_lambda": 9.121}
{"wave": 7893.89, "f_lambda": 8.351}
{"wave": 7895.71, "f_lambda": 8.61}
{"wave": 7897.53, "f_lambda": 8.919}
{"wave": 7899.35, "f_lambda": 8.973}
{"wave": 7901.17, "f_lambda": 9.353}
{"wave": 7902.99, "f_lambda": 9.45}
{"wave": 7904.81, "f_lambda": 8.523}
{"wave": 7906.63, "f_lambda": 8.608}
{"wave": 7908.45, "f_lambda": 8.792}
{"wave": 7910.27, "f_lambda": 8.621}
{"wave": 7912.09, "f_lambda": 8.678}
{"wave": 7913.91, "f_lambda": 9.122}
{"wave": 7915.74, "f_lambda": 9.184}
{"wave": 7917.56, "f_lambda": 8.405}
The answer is 1.02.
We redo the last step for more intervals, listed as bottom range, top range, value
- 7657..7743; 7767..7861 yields 1.03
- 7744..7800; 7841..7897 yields 1.00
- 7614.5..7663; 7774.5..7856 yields 1.04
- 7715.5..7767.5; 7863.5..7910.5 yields 1.00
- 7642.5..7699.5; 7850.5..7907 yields 1.03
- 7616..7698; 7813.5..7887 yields 1.03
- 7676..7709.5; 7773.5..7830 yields 1.05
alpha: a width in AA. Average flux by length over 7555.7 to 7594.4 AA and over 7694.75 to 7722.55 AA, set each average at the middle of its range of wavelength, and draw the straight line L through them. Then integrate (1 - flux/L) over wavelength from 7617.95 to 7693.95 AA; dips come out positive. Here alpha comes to 0.9 AA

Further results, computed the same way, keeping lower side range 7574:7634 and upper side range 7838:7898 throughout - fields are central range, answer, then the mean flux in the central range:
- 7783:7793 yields 0.2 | 8.77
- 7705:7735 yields 0.3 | 9.03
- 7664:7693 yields 0.7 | 8.98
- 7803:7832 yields -1.0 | 9.2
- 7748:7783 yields -0.3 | 9.11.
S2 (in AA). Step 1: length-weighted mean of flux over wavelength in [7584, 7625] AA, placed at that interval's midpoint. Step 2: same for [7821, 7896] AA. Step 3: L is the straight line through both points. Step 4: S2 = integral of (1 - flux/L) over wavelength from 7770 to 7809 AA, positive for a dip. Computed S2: -0.5 AA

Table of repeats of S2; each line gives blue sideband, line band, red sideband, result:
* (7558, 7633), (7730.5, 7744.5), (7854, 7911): -0.38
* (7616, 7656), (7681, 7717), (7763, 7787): 0.77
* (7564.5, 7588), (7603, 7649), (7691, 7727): 0.39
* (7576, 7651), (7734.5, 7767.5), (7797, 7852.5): 0.13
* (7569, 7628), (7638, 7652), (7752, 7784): -0.04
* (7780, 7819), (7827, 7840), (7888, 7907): 0.18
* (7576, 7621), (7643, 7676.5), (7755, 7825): 1.34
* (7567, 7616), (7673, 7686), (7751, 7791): 0.28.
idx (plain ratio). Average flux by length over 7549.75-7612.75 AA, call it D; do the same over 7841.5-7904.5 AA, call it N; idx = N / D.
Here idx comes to 0.9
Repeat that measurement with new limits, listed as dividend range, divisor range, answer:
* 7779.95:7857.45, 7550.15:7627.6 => 0.95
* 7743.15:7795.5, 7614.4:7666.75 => 0.99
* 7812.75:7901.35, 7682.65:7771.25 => 0.98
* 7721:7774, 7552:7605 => 0.96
